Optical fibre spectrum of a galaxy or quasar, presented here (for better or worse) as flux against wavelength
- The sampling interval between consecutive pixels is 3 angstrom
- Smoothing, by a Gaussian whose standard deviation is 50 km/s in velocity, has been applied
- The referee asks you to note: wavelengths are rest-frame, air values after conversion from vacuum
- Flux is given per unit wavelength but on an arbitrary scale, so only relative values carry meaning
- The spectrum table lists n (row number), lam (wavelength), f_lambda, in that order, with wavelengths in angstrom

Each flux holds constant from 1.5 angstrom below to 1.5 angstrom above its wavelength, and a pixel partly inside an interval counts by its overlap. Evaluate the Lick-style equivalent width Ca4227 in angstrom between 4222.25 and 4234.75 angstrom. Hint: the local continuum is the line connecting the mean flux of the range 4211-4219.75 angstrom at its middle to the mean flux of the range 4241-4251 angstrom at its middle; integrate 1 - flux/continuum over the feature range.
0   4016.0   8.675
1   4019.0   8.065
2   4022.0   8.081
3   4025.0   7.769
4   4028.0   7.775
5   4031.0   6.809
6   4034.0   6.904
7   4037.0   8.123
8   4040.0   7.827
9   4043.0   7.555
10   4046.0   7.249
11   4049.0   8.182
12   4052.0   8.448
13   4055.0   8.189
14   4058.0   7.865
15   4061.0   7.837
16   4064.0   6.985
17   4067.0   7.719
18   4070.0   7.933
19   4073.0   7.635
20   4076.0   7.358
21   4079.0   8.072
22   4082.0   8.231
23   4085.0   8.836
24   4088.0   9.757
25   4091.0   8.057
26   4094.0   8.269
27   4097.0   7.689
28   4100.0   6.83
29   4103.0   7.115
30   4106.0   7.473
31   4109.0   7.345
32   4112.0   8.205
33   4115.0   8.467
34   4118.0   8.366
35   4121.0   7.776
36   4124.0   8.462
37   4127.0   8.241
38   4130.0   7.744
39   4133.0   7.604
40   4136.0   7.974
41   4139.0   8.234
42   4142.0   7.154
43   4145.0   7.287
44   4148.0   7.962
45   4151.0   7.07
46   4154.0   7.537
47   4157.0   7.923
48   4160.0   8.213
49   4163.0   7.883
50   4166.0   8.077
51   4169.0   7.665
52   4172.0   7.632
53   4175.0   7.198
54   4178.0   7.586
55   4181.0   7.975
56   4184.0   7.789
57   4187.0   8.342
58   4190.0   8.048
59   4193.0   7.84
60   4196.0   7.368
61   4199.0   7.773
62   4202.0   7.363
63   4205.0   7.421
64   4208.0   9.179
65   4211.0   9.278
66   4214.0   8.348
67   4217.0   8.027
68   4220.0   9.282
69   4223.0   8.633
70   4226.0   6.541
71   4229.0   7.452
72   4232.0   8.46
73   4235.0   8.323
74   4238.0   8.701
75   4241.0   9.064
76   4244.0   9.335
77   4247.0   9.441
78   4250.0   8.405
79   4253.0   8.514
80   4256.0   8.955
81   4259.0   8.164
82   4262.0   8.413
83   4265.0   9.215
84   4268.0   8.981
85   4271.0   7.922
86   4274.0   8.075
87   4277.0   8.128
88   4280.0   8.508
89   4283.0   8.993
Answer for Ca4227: 1.4 angstrom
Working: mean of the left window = 8.53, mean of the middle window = 7.77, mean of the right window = 9.09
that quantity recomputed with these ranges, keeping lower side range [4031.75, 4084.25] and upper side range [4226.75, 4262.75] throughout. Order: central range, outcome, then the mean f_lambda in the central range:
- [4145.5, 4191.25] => 2.55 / 7.78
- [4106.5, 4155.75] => 1.51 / 7.83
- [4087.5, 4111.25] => 0.59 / 7.75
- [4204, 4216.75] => -0.20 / 8.55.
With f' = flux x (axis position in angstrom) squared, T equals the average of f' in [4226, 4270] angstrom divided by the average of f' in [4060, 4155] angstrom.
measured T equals 1.2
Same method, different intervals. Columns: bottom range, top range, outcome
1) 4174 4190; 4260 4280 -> 1.13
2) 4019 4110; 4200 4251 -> 1.17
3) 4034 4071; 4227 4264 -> 1.21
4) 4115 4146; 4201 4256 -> 1.12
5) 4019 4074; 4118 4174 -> 1.06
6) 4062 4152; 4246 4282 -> 1.17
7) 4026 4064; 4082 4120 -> 1.07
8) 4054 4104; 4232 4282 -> 1.19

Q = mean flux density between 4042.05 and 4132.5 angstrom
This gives 7.93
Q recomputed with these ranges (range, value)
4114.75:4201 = 7.82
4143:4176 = 7.68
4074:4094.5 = 8.36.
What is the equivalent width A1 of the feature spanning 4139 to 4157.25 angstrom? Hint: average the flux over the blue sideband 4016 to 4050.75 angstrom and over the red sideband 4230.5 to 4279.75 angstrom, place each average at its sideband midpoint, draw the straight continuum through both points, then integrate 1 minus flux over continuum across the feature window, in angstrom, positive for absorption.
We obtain 1.5 angstrom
